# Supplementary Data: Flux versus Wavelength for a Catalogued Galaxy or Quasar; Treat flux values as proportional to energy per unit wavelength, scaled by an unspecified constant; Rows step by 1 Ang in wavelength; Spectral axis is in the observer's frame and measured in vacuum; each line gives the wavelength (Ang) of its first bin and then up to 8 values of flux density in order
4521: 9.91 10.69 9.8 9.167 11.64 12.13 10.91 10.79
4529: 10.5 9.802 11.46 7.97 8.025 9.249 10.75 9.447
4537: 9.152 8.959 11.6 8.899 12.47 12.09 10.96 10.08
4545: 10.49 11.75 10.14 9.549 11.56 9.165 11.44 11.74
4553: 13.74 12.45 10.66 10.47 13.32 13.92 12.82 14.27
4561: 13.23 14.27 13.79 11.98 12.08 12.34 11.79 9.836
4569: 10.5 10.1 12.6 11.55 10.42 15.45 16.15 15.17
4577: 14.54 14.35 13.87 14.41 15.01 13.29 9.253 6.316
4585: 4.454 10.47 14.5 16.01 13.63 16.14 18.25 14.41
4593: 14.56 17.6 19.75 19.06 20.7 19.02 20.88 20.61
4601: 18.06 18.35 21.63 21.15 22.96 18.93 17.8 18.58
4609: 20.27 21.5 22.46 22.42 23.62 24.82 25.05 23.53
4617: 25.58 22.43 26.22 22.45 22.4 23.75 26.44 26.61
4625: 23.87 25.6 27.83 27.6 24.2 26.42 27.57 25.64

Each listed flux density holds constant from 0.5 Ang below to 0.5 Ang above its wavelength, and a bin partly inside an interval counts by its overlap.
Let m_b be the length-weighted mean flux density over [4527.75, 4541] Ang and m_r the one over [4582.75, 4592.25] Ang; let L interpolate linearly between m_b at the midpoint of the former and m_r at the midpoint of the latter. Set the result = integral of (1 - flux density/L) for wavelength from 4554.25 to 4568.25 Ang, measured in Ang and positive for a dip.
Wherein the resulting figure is -1.8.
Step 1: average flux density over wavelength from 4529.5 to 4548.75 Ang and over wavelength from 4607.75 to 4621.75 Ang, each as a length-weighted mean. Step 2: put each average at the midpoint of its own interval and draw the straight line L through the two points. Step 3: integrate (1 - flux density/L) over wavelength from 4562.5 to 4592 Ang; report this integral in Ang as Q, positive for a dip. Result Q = 6.88 Ang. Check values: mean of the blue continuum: 10.2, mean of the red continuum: 23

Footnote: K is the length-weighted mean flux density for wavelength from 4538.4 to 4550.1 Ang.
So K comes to 10.8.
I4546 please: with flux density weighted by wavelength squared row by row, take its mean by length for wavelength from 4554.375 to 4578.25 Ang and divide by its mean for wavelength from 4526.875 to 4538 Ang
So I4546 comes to 1.3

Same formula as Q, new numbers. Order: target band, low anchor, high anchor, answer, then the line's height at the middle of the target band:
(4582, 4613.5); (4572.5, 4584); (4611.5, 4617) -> 3.2 Ang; 19.2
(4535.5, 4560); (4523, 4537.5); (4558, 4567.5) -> 1.0 Ang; 11.6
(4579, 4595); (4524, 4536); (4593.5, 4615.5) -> 4.2 Ang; 18.2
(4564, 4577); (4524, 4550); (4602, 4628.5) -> 2.9 Ang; 15.9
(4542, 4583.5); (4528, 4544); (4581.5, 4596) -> -1.3 Ang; 11.9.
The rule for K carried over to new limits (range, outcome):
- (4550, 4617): 15.6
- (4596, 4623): 21.8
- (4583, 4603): 15.9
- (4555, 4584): 12.7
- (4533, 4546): 10.3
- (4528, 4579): 11.6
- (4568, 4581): 13.2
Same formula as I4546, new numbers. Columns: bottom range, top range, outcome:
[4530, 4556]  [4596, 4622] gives 2.11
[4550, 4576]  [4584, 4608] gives 1.40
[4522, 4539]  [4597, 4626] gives 2.29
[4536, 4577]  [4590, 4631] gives 1.90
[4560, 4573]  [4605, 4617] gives 1.86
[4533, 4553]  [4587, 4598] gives 1.65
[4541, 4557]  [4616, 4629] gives 2.30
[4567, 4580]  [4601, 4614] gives 1.64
